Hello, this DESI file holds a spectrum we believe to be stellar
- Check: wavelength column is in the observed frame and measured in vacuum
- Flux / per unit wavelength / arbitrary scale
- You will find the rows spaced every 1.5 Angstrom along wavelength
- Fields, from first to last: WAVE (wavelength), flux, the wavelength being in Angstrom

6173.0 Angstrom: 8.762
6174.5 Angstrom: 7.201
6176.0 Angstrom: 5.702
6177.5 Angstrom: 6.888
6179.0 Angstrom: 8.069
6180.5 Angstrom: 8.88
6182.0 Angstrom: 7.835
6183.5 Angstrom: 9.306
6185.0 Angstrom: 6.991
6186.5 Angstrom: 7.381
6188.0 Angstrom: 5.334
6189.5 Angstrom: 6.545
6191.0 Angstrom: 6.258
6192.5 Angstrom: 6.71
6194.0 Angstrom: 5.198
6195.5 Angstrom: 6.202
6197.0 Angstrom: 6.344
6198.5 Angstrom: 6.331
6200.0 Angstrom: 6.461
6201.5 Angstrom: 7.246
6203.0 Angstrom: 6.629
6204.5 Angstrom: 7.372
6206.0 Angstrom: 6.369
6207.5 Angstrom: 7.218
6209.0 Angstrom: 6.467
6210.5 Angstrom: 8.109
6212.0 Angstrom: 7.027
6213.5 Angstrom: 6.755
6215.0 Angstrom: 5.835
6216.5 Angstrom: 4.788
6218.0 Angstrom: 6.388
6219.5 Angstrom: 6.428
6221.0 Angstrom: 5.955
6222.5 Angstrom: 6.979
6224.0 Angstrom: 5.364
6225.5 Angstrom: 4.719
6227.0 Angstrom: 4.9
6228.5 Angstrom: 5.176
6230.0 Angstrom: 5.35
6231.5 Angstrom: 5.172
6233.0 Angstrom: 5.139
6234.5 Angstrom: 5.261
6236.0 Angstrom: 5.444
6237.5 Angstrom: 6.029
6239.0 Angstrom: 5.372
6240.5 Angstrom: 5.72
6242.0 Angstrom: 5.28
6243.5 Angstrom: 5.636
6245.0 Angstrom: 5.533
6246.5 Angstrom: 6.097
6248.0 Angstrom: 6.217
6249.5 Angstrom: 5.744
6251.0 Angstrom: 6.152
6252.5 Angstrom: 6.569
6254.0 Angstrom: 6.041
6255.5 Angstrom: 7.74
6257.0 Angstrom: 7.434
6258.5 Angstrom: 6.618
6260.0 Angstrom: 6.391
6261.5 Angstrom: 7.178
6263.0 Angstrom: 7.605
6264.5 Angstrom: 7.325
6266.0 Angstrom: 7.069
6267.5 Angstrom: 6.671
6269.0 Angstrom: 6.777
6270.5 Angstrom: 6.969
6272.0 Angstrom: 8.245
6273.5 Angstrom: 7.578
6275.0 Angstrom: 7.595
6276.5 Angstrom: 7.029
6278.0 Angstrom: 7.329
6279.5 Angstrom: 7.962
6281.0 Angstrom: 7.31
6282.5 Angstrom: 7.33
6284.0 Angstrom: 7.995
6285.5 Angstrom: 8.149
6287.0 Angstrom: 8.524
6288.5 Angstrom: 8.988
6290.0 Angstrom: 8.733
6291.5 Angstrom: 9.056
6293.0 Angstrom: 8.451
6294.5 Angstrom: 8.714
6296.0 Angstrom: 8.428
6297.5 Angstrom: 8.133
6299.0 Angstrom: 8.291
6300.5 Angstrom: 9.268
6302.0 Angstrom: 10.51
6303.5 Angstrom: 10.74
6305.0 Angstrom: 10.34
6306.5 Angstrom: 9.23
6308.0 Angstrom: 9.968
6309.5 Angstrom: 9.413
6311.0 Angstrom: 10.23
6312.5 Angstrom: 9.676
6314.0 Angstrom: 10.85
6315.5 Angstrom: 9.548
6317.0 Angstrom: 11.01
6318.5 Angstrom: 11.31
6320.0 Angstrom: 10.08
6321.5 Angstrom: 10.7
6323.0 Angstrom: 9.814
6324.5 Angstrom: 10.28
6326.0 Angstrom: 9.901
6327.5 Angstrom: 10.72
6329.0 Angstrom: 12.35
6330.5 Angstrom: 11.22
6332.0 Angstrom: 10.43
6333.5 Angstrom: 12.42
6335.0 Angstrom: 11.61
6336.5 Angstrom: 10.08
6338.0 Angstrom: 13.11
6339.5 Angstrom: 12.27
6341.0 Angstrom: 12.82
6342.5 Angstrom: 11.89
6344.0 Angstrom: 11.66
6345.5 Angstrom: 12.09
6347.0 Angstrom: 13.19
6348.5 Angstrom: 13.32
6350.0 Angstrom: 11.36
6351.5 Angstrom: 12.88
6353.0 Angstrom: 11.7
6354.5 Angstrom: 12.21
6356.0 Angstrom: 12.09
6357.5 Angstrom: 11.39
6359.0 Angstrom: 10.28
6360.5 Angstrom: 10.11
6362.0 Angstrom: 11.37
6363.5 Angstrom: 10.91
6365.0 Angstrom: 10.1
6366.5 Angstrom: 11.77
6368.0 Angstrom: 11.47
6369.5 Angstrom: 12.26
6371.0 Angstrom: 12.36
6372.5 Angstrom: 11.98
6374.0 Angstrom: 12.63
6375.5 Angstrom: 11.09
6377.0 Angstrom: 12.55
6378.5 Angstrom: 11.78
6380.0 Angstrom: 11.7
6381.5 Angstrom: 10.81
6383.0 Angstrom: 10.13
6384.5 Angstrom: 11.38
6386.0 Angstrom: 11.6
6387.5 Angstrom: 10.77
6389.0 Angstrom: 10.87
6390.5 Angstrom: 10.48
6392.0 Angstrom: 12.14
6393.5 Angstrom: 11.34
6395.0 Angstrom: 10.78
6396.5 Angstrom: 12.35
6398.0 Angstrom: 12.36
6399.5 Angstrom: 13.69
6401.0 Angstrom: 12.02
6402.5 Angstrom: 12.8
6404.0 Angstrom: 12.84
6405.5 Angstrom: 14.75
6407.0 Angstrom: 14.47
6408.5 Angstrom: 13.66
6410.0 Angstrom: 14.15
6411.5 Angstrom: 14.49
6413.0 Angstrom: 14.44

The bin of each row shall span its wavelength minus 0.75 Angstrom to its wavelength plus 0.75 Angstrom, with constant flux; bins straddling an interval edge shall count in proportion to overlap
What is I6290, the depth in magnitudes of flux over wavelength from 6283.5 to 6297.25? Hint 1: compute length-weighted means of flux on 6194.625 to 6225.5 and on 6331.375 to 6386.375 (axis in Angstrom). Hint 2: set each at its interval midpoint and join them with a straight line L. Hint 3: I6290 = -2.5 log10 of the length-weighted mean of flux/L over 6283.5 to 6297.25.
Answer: 0.09 mag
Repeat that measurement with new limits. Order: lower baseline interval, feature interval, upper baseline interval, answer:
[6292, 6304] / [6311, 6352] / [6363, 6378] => -0.104 mag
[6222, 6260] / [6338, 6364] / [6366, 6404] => -0.154 mag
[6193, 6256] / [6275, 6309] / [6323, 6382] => 0.046 mag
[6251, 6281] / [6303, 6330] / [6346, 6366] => -0.076 mag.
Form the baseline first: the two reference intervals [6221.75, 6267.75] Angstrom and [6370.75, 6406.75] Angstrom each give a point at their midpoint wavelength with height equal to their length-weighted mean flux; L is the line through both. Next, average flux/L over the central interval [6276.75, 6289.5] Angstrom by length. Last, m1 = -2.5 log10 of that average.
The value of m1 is -0.043 mag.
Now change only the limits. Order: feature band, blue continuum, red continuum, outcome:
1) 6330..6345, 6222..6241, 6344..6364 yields -0.08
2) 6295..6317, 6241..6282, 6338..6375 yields -0.05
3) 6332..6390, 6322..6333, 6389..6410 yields -0.01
